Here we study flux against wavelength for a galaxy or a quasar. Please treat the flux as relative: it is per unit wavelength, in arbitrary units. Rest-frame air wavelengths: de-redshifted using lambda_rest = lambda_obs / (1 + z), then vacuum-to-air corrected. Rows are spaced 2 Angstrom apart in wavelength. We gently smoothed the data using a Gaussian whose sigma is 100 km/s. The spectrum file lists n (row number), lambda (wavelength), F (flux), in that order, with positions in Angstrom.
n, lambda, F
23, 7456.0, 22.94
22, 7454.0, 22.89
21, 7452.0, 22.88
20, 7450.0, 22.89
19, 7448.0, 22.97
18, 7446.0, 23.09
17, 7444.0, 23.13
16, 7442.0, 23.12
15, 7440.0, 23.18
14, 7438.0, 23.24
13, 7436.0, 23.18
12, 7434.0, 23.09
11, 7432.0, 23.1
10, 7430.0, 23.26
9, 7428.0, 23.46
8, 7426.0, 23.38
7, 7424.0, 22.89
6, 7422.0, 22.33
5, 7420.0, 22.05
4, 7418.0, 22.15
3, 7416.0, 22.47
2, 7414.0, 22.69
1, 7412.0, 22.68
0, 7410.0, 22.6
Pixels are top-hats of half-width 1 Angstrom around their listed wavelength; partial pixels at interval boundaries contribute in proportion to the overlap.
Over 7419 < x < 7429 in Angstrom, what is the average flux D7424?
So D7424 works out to 22.8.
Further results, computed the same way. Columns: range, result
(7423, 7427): 23.1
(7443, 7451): 23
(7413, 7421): 22.3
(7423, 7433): 23.2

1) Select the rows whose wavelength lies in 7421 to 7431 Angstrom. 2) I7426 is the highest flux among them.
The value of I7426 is 23.46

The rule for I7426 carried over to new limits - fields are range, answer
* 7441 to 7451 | 23.13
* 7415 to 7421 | 22.47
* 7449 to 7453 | 22.89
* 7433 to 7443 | 23.24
